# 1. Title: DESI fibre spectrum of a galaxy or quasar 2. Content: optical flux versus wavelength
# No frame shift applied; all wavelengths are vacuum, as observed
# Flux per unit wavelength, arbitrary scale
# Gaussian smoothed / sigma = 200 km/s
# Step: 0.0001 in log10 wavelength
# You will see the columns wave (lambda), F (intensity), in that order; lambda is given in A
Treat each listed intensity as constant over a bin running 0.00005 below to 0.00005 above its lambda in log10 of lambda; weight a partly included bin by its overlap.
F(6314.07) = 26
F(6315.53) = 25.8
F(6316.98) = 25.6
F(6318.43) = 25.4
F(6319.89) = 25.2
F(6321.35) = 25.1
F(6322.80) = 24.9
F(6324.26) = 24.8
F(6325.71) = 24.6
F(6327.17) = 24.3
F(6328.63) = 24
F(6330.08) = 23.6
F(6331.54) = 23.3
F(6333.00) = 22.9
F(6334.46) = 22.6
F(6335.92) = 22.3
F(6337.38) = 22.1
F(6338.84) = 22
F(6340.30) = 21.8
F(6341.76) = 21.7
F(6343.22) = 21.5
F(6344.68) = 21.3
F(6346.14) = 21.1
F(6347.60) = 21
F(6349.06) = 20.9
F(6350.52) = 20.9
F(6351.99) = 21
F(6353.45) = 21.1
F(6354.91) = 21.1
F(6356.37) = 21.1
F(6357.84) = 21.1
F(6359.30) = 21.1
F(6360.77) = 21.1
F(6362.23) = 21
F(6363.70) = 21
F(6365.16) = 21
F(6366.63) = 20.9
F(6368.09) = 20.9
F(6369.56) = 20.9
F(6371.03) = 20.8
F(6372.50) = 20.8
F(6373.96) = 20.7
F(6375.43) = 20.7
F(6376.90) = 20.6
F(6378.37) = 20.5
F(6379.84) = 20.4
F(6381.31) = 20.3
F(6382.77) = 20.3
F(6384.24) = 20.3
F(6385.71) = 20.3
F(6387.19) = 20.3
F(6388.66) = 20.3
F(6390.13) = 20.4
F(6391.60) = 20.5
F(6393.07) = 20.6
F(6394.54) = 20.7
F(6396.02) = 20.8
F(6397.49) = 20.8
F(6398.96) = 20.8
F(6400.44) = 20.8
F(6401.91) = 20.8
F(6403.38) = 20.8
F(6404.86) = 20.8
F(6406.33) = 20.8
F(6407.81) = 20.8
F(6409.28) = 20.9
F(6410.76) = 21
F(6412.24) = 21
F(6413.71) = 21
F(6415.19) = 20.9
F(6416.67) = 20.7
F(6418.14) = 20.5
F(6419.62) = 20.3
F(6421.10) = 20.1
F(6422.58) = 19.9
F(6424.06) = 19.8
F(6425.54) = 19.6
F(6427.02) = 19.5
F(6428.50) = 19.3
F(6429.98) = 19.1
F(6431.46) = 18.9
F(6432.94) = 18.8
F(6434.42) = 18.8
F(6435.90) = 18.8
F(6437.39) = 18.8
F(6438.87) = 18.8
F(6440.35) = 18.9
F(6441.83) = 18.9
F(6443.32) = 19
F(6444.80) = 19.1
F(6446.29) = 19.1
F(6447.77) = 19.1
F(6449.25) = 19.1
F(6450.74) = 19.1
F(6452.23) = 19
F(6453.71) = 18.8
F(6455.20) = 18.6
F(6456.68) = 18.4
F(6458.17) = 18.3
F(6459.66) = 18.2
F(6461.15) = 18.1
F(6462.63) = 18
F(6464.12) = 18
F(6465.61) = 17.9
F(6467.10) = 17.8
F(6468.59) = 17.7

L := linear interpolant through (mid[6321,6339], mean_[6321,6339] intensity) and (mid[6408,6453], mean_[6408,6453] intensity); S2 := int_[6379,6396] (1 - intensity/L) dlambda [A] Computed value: 0.7 A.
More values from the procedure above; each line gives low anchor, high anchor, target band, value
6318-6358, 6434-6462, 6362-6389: 0.8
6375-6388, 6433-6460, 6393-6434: -1.5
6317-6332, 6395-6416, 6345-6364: 1.8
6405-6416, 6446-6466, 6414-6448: 0.7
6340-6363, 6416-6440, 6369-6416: -1.0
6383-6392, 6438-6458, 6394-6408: -0.5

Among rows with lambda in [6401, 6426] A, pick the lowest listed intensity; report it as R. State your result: 19.6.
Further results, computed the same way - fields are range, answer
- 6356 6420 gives 20.3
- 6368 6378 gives 20.6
